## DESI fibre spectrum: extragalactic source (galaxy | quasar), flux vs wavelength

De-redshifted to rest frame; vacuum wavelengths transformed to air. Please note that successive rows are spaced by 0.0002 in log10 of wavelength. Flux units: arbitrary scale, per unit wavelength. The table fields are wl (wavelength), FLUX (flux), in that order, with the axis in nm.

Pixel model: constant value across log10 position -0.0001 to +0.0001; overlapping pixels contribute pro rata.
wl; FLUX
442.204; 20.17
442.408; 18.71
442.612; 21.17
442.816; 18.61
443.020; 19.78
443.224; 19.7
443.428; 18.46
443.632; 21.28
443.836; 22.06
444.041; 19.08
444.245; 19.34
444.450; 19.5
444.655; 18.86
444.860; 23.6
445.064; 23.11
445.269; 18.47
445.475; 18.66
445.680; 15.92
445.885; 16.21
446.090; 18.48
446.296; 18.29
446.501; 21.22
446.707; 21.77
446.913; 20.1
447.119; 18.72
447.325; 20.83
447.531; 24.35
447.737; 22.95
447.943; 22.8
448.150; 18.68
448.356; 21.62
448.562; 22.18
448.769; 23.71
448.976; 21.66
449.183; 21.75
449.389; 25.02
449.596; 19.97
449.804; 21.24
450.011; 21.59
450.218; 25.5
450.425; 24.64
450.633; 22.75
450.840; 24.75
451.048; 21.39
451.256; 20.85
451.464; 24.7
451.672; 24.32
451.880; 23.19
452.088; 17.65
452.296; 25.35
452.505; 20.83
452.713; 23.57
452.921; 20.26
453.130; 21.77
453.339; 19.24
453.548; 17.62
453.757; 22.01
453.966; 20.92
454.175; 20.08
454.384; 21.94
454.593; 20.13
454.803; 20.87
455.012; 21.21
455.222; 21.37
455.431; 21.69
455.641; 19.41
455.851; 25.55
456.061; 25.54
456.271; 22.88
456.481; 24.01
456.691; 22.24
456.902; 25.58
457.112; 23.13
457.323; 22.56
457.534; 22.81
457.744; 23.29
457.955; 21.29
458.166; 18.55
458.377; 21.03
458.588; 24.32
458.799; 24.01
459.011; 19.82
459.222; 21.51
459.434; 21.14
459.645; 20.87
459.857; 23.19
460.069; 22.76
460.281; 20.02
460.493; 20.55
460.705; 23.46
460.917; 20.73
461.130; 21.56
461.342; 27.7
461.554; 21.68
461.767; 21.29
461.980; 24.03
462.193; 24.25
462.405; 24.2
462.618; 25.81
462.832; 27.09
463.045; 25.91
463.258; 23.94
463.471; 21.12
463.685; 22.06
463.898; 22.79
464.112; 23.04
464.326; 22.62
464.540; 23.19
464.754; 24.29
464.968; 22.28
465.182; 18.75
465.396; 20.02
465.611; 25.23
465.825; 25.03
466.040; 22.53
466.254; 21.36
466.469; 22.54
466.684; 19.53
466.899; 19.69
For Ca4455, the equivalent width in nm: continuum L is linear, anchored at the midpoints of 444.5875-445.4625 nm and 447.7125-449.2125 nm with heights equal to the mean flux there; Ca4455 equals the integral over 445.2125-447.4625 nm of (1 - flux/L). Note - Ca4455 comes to 0.23 nm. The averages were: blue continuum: 20.8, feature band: 19.1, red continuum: 21.9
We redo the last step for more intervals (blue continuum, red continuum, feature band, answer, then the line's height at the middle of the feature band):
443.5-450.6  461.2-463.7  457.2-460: 0.17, 23.3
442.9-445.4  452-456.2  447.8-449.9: -0.11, 20.8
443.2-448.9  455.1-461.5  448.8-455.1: -0.17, 21.4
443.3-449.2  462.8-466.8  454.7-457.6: -0.15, 21.7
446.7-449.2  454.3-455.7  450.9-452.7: -0.10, 21.3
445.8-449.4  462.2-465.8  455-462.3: 0.05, 22.6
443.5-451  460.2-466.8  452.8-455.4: 0.14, 21.9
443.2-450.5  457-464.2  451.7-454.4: 0.06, 21.7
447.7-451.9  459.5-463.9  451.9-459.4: 0.33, 22.8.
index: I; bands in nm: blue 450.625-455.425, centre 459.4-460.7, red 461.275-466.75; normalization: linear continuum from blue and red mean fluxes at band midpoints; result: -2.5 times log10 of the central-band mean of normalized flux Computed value 0.05 mag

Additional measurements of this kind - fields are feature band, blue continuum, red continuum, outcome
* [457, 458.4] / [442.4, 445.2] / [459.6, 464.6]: 0.027 mag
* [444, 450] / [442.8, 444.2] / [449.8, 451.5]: 0.042 mag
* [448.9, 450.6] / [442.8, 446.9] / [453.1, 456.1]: -0.114 mag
